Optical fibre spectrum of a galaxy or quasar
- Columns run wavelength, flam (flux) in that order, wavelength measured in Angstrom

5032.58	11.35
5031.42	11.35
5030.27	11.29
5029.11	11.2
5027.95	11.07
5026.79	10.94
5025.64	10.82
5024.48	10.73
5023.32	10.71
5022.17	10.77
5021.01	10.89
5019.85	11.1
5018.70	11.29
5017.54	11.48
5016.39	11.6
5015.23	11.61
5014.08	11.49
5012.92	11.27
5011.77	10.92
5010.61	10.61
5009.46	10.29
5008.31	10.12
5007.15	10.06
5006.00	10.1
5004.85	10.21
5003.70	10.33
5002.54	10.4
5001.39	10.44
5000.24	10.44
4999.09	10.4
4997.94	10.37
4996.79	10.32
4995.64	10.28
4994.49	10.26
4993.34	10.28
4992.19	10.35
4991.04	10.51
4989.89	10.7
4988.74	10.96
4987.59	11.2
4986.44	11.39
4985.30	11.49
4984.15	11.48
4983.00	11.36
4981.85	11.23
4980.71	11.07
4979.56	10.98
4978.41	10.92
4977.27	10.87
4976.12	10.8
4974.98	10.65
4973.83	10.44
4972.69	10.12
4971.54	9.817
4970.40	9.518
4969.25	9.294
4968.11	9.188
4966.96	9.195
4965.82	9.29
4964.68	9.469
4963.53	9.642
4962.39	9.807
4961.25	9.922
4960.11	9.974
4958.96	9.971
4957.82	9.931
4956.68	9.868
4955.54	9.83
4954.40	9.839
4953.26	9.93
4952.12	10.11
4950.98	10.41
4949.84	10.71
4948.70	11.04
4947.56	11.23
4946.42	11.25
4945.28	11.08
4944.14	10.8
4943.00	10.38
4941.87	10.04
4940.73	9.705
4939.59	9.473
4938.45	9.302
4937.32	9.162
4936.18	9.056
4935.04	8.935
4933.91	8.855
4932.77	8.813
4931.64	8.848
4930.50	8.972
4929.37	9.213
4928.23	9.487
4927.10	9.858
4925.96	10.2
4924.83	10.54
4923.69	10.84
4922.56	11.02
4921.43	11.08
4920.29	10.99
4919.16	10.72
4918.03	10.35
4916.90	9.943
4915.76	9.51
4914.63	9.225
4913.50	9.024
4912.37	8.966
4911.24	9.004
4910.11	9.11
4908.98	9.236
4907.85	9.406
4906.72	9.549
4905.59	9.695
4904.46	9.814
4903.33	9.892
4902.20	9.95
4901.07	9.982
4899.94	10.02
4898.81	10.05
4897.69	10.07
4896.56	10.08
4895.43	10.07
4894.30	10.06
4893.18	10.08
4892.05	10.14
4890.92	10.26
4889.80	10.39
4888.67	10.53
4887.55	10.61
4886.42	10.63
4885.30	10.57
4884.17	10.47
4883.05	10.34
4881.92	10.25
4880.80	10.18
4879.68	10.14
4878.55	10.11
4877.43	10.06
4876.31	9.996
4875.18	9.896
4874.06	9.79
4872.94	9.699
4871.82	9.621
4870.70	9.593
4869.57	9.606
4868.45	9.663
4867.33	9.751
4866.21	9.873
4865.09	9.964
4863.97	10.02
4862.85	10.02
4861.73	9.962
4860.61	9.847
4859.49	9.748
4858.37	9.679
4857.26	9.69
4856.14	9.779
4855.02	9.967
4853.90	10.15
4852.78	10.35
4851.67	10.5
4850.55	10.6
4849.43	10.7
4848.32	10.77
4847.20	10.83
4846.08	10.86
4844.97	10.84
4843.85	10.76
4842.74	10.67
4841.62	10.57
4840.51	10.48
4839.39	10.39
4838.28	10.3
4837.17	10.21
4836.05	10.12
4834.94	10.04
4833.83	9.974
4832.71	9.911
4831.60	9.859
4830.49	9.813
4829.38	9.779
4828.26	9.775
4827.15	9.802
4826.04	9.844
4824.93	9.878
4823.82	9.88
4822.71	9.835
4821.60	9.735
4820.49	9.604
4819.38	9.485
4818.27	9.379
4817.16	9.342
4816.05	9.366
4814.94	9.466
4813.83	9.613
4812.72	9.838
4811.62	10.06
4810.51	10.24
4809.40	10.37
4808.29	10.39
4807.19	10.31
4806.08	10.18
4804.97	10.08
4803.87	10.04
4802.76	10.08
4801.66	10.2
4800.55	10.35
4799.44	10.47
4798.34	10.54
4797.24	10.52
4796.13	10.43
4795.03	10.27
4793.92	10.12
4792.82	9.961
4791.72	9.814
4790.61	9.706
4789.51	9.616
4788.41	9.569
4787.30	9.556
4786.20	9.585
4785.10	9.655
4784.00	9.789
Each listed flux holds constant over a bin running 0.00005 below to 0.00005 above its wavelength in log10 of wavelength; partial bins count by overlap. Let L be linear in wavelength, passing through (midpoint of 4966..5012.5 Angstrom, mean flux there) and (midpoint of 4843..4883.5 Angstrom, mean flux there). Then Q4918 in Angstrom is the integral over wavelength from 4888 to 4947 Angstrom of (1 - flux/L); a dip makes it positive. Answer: 2.3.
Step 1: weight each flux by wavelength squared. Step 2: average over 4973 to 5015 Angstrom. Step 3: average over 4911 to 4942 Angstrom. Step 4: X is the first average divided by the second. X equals 1.1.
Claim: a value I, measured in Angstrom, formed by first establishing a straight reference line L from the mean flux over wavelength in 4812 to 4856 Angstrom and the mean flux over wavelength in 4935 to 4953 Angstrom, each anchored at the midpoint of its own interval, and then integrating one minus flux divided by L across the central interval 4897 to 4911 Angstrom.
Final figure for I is 0.6 Angstrom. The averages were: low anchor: 10.1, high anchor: 10.2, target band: 9.72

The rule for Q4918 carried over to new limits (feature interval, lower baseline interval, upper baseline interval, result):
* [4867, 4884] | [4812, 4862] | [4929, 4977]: 0.1 Angstrom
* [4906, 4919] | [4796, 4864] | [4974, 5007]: 1.2 Angstrom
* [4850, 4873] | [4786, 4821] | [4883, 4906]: 0.4 Angstrom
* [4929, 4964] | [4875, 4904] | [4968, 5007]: 1.7 Angstrom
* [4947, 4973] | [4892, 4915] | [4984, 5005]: 0.9 Angstrom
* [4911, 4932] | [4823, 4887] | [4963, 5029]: 0.9 Angstrom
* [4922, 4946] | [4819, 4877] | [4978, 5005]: 1.6 Angstrom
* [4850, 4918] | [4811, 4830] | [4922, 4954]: -0.6 Angstrom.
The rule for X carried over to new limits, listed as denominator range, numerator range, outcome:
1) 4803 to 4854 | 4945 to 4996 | 1.09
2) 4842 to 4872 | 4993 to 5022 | 1.12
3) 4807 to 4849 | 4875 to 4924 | 1.03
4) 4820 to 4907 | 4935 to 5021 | 1.08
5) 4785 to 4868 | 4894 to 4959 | 1.03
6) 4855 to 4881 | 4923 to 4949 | 1.03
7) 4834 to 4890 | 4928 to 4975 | 1.00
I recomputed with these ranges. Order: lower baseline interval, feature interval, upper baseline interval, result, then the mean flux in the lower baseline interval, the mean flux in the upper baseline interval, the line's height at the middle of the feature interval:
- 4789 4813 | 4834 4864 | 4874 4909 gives -0.5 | 10.2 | 10.1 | 10.1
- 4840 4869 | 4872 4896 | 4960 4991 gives 0.2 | 10.2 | 10.4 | 10.3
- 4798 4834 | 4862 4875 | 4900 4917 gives -0.2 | 9.92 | 9.49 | 9.67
